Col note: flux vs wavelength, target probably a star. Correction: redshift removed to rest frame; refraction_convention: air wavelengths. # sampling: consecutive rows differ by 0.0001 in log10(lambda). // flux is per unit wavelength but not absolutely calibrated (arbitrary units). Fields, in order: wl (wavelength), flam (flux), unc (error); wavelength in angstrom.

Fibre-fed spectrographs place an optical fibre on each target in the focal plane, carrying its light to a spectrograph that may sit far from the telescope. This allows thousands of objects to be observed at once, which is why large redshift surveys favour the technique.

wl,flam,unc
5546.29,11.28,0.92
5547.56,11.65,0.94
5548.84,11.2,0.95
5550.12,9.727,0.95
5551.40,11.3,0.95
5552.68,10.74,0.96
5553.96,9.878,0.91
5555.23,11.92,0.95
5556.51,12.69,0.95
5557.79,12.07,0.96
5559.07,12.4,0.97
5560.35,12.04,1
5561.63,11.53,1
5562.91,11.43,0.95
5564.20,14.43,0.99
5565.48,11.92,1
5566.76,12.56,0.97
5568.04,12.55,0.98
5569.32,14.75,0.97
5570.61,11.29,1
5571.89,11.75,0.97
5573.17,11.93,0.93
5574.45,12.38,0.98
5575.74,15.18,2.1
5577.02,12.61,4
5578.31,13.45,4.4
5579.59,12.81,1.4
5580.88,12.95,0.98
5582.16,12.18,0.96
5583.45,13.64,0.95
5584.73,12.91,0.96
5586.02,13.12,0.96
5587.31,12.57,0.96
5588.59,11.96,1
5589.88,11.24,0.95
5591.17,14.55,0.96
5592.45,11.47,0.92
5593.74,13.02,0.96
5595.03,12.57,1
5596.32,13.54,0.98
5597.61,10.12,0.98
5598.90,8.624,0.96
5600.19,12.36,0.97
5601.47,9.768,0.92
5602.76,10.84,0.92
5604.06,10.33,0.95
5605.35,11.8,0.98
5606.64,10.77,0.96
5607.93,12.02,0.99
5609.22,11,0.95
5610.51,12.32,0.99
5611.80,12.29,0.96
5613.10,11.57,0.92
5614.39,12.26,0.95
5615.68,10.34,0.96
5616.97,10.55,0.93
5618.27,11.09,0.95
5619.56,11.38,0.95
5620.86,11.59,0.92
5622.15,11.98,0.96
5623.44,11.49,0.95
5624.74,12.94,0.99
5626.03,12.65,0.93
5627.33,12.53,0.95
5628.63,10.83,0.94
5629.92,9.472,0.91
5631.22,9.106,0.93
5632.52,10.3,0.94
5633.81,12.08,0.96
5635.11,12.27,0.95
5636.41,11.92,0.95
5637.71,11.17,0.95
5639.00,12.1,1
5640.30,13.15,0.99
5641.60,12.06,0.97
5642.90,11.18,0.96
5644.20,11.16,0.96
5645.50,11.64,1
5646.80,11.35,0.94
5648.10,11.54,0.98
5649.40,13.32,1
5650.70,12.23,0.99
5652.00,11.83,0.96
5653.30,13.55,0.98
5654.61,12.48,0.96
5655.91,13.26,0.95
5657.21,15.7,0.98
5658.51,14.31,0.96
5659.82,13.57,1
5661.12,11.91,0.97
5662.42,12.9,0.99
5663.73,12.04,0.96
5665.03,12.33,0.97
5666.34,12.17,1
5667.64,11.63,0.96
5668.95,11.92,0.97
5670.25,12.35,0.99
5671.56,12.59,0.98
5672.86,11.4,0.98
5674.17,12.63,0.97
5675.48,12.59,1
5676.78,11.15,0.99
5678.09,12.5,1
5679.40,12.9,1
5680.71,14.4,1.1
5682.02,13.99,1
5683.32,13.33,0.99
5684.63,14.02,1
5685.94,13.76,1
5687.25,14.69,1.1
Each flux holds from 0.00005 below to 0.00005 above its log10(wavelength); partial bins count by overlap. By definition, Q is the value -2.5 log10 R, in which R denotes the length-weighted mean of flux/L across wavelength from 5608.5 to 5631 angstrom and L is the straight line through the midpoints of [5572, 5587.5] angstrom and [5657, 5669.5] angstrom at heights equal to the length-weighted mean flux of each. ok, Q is 0.12 mag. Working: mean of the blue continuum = 12.9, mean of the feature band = 11.5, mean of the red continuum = 12.7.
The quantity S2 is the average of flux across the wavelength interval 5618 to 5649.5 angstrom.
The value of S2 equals 11.6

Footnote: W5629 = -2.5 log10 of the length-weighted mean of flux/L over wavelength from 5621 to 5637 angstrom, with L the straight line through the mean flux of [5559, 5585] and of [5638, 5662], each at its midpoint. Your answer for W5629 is 0.10 mag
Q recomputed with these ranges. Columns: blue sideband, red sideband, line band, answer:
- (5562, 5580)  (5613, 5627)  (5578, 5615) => 0.02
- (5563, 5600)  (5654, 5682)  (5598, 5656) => 0.10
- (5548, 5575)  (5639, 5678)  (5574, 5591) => -0.08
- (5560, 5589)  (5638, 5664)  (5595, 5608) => 0.15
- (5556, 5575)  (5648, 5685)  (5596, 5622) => 0.12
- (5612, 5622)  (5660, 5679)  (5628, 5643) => 0.03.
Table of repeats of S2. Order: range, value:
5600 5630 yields 11.4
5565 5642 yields 11.9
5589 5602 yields 11.7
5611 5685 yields 12.2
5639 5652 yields 12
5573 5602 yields 12.4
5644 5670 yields 12.6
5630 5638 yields 11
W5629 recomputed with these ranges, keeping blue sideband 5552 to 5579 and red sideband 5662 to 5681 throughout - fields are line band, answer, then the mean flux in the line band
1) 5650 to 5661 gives -0.082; 13.3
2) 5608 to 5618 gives 0.077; 11.5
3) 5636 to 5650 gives 0.041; 11.9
